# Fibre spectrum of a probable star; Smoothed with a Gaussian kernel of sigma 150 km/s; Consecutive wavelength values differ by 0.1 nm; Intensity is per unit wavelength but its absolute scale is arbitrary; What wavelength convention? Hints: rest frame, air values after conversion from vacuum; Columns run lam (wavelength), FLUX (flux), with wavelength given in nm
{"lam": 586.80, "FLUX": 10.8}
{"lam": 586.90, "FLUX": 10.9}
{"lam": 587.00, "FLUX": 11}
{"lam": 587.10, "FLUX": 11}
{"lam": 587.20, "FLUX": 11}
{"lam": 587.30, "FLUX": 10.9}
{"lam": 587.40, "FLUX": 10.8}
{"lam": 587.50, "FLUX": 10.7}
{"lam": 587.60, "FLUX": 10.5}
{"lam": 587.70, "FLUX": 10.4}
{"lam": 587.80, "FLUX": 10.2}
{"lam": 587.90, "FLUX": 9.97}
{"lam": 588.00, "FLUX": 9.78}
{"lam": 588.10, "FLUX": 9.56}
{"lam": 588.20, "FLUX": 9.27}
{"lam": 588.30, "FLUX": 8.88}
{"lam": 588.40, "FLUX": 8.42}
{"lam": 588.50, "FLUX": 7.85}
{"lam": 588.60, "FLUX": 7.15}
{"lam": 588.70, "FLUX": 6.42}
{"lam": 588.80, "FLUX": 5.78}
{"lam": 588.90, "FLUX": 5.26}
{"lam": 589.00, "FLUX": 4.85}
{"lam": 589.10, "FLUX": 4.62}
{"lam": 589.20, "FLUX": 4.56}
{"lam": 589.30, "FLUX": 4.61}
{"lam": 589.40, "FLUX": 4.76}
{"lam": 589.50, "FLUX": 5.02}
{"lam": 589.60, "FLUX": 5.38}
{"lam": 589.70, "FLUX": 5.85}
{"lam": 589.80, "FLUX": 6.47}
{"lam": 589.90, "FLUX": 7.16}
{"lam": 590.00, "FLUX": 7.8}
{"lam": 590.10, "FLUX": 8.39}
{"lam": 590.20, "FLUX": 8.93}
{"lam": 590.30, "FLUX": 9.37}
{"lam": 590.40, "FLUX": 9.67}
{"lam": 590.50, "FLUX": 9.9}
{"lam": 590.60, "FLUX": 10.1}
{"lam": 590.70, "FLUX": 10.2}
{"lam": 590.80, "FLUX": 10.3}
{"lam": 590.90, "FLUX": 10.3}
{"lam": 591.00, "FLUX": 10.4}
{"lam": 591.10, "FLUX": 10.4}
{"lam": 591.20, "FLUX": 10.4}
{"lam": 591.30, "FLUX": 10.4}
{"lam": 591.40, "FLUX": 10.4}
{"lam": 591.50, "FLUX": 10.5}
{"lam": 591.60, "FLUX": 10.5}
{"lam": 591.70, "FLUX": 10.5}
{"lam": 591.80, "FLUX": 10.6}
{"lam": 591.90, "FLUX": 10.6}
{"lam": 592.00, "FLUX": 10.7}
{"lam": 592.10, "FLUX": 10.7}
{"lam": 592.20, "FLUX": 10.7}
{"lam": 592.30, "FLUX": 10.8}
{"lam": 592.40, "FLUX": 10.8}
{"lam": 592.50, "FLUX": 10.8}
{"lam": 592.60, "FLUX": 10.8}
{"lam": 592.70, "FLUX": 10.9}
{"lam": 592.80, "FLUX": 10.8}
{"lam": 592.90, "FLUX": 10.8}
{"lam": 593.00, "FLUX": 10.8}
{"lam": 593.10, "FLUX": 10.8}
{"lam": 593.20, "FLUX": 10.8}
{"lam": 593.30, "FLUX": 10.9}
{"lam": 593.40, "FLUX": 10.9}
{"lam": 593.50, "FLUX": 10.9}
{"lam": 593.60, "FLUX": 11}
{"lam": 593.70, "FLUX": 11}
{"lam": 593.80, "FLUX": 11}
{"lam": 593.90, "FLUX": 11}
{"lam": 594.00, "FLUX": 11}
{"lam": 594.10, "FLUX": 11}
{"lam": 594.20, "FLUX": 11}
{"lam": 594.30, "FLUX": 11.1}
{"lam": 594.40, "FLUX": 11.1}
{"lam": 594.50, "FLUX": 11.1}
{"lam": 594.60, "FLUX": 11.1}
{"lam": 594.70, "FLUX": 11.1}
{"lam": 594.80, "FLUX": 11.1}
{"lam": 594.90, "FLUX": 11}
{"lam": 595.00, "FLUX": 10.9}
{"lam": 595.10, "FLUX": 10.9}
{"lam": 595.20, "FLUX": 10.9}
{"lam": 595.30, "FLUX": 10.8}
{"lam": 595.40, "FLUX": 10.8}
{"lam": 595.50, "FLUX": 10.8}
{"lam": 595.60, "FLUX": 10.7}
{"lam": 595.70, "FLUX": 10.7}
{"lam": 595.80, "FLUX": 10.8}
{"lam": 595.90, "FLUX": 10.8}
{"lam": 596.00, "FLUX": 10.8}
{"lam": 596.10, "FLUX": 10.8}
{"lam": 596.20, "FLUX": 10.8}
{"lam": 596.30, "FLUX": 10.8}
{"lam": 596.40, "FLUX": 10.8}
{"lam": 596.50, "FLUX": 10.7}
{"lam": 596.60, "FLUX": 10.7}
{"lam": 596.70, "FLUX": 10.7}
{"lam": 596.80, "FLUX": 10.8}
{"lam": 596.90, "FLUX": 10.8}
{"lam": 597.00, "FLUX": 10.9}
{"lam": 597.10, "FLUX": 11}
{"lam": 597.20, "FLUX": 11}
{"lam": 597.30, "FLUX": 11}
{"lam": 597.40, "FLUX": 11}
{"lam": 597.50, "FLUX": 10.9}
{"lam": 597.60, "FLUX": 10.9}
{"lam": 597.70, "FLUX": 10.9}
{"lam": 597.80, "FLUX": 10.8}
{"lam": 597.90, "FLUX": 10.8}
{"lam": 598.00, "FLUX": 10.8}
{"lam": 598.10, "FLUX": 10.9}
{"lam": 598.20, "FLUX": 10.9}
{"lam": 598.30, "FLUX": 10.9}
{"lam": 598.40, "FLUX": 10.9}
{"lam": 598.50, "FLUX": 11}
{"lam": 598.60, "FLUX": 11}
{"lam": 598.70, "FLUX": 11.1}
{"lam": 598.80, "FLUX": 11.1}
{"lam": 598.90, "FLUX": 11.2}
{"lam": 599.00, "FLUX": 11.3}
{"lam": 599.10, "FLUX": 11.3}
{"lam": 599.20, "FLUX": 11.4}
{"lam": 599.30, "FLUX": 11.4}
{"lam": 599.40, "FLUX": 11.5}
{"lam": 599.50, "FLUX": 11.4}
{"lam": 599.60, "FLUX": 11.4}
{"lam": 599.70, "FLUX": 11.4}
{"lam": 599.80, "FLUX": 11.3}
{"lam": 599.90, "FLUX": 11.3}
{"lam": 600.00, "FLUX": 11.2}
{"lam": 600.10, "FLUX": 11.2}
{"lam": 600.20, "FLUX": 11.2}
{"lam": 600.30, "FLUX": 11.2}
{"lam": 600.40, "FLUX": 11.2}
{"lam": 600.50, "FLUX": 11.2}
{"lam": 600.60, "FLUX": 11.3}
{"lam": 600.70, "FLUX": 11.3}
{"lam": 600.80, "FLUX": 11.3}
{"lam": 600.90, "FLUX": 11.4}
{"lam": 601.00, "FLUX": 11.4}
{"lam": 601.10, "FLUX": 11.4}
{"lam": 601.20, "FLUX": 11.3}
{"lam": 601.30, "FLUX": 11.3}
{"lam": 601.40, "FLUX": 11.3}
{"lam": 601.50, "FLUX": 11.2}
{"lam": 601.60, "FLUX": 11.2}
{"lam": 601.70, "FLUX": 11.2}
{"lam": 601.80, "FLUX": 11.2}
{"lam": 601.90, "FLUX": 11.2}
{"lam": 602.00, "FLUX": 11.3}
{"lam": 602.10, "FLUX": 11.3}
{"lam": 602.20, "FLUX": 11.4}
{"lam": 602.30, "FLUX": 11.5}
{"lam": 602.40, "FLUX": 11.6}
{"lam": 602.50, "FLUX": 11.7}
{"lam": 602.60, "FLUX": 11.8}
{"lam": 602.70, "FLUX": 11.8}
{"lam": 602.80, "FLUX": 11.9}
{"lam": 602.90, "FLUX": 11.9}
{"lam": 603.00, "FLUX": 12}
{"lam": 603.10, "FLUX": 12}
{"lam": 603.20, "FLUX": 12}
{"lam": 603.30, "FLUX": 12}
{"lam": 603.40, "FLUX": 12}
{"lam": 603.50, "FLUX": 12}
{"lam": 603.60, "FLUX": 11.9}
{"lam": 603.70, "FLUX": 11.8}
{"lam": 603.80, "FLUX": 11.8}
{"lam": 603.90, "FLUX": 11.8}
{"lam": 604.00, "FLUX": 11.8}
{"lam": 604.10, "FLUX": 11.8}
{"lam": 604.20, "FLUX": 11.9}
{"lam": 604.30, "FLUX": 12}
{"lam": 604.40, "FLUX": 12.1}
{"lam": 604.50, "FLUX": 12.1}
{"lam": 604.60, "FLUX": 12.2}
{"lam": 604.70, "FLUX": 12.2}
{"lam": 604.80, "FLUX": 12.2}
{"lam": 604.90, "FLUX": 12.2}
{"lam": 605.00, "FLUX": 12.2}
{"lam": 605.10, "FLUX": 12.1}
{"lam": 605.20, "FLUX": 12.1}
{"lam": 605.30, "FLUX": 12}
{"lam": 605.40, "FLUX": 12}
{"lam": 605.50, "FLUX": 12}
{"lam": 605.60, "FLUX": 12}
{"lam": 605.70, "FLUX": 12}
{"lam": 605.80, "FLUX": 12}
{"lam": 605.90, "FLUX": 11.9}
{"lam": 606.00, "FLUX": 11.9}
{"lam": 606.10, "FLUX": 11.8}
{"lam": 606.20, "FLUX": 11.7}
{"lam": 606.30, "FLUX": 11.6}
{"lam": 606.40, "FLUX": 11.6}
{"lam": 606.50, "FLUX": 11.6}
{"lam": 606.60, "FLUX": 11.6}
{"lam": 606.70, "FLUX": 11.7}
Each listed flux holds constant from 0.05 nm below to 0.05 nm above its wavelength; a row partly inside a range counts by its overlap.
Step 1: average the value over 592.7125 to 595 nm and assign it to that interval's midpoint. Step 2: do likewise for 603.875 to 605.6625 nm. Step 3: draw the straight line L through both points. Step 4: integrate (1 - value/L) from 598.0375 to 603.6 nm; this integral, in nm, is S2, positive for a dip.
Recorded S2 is 0.13 nm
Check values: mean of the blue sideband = 11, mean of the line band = 11.4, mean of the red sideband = 12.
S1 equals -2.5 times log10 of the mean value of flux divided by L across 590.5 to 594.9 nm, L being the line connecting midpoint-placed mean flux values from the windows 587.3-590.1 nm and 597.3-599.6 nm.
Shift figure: -0.19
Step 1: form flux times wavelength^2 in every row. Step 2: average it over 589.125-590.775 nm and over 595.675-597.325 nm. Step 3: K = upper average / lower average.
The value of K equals 1.50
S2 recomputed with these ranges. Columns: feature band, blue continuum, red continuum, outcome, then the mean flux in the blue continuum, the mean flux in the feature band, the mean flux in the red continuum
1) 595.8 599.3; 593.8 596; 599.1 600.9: 0.06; 10.9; 10.9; 11.3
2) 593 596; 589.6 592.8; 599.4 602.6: -0.18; 9.79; 10.9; 11.3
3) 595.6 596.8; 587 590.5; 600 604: -0.09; 8.05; 10.8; 11.5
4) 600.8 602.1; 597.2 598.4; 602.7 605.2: 0.03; 10.9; 11.3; 12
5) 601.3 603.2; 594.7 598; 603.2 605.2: 0.03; 10.9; 11.5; 12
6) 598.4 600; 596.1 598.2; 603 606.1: -0.01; 10.9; 11.3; 12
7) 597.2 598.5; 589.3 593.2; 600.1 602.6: -0.02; 9.52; 10.9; 11.3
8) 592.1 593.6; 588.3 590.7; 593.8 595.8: -0.21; 6.99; 10.8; 10.9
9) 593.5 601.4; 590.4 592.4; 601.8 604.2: 0.05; 10.4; 11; 11.7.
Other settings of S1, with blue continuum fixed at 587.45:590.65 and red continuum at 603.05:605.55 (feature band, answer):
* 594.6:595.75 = -0.154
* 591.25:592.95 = -0.235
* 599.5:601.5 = -0.035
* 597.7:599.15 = -0.064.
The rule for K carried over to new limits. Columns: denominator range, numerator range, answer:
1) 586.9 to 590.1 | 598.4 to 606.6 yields 1.53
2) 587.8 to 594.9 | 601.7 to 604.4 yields 1.30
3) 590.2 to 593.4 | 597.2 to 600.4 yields 1.09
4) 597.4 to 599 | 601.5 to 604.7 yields 1.09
